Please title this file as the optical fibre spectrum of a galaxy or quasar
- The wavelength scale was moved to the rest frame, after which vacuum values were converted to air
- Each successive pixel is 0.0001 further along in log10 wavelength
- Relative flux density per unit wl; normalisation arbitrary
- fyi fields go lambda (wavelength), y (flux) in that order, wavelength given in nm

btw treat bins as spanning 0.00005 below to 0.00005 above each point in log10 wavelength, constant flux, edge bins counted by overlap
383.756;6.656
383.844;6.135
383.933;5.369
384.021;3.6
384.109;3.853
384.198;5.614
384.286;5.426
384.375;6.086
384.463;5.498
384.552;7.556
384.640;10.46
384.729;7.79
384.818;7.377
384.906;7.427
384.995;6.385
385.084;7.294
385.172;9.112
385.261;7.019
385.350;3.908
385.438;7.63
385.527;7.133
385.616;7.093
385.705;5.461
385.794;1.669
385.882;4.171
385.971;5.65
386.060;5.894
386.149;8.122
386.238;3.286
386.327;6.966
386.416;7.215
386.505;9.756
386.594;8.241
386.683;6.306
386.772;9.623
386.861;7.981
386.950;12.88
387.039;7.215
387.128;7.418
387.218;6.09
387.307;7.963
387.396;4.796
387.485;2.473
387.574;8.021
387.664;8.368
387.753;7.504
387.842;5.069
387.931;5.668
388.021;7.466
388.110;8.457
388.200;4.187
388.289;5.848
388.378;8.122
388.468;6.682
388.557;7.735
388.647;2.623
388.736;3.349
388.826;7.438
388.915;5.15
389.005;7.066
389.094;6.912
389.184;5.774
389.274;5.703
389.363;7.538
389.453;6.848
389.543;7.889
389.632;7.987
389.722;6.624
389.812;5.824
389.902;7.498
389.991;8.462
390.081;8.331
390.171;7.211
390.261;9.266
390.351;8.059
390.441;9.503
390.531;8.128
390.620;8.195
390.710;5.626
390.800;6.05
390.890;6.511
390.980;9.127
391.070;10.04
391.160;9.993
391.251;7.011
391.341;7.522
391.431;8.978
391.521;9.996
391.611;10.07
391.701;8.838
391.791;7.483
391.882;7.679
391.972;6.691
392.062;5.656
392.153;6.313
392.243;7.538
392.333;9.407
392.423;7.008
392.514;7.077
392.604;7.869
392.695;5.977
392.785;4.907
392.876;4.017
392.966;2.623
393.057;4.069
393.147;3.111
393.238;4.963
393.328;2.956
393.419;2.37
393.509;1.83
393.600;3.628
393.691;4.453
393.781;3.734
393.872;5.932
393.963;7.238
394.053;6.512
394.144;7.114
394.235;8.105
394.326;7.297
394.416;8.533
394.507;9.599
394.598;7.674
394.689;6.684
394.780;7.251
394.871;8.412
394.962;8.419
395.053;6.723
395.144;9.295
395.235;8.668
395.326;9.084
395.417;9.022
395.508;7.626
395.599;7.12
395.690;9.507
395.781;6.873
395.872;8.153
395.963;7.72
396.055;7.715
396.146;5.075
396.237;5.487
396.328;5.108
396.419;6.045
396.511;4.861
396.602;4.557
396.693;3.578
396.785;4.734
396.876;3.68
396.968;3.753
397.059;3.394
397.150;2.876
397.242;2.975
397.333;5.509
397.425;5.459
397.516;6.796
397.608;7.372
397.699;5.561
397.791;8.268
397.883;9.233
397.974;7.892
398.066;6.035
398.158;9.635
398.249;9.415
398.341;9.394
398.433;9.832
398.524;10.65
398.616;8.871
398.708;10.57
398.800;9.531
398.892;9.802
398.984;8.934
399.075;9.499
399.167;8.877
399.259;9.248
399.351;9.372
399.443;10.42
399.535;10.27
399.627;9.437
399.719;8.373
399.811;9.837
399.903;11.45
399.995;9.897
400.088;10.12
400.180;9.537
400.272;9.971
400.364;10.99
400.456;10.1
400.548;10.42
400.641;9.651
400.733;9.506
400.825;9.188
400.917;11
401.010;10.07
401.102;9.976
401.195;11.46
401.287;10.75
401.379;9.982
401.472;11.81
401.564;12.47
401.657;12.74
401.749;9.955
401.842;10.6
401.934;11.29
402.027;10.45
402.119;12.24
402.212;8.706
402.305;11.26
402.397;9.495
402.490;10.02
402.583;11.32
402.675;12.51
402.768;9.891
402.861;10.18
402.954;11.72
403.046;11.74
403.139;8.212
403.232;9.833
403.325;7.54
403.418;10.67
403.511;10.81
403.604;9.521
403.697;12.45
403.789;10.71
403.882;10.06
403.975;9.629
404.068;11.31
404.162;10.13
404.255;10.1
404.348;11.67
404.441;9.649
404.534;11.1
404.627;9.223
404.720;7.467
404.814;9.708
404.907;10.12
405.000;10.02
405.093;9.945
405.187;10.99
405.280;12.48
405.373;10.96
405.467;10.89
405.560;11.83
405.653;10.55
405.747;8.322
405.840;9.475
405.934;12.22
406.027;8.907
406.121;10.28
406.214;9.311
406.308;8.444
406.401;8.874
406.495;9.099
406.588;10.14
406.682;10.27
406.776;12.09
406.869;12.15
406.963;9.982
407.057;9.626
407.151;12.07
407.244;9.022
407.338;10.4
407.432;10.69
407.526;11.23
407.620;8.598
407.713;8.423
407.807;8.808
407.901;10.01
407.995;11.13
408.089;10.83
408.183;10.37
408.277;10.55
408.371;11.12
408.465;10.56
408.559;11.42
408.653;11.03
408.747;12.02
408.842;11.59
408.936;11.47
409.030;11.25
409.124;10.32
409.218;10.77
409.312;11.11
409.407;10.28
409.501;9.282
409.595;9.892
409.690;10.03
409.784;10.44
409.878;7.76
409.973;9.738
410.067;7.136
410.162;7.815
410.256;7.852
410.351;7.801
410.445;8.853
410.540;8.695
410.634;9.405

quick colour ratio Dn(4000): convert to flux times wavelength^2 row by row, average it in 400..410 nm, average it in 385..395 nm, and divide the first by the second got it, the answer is 1.65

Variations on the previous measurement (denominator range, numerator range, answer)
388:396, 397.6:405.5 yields 1.52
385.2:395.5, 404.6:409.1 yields 1.64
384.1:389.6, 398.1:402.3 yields 1.63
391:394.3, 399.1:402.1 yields 1.68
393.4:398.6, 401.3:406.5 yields 1.61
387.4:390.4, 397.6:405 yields 1.59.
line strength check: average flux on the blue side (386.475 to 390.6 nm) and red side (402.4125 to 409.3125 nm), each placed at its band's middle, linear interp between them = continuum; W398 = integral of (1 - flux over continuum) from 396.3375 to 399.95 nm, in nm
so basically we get 0.57 nm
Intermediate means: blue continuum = 7.11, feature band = 7.57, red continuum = 10.4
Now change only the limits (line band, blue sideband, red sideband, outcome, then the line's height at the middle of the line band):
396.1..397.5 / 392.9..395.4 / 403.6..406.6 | 0.513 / 7.15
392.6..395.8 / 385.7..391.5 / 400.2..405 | 0.790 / 8.38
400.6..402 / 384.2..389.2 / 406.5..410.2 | -0.244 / 9.11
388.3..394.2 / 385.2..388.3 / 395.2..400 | 0.330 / 7.05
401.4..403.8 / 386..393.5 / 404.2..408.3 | -0.316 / 9.45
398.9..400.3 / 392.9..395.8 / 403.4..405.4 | -0.194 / 8.5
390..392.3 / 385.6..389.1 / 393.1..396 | -0.472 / 6.64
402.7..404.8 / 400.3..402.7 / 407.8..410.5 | 0.062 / 10.5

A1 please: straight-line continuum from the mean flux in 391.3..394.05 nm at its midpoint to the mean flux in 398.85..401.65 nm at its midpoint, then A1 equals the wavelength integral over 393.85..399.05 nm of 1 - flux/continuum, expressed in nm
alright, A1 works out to 0.492 nm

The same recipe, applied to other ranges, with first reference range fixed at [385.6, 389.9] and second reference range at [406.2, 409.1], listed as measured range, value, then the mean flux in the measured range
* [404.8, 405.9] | -0.06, 10.5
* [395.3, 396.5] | 0.14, 7.17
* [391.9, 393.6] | 0.52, 5.24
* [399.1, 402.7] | -0.49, 10.4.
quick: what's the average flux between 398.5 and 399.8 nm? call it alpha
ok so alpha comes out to 9.55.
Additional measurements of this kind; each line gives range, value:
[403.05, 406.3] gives 10.2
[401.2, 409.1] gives 10.5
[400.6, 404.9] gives 10.4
